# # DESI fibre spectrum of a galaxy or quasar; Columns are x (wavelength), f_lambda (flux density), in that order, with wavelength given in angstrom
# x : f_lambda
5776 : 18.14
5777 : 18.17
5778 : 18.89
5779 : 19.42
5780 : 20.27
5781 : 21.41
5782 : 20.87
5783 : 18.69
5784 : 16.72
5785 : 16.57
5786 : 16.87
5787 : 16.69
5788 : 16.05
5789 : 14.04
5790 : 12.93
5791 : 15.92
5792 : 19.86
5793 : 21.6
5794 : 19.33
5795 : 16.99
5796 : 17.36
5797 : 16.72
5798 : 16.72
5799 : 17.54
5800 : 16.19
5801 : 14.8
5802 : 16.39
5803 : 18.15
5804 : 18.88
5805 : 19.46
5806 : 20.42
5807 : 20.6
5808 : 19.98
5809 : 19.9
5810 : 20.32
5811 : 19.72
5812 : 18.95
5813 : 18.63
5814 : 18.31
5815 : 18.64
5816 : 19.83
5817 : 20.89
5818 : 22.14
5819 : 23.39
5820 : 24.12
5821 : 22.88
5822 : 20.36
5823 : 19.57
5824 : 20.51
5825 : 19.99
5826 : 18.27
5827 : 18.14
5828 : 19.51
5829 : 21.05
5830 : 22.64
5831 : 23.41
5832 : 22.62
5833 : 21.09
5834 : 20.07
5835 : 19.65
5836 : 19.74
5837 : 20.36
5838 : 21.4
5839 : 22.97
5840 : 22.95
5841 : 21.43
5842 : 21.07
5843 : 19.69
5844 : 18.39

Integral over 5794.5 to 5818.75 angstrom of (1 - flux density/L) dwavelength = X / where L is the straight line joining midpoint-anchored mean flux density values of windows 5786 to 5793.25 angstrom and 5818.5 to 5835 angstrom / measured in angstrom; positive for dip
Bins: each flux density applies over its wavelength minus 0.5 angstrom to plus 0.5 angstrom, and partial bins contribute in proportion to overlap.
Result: -0.1 angstrom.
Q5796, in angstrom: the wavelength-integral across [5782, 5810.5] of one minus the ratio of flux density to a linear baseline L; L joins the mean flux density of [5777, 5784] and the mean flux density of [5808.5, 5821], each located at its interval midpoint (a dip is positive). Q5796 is 3.2 angstrom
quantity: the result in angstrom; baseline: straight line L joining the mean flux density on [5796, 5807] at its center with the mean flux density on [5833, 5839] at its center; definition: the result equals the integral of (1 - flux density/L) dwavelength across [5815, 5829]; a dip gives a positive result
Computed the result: -1.0 angstrom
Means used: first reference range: 17.7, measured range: 20.7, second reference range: 20.5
